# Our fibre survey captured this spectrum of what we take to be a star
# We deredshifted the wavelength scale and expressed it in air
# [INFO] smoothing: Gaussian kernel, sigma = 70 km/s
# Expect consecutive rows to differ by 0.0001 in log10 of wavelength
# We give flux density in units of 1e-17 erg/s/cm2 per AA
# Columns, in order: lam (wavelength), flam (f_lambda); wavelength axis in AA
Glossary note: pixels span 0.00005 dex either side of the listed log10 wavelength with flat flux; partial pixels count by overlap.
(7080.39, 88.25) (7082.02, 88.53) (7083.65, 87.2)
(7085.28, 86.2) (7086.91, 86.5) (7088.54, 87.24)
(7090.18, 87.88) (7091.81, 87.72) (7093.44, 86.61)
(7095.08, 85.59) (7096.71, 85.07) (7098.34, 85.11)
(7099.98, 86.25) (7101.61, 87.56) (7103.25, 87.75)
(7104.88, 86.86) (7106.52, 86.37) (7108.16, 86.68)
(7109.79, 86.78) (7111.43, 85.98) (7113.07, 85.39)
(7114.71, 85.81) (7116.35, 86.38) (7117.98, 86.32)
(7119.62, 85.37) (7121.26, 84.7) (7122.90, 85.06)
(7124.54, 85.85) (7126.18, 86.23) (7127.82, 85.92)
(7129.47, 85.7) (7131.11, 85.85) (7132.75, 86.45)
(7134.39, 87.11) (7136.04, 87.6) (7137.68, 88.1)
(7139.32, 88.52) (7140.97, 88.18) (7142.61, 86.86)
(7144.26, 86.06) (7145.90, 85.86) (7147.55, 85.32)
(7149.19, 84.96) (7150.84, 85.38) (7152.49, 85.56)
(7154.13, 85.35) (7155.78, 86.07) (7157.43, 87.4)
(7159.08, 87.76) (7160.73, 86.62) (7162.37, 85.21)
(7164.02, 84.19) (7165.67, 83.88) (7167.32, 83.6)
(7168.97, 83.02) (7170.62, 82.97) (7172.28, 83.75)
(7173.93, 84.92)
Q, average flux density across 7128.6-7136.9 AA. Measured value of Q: 86.5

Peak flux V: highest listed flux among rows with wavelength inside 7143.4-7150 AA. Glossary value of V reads 86.06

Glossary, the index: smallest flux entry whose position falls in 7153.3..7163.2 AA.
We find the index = 85.21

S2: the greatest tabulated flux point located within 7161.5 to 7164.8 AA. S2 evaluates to 85.21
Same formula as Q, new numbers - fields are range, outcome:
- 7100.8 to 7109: 87.1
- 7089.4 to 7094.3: 87.4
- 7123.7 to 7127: 86.1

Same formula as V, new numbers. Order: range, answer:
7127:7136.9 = 87.6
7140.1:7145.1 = 88.18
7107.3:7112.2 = 86.78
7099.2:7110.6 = 87.75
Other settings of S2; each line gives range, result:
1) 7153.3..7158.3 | 87.4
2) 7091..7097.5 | 87.72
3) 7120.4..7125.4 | 85.85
